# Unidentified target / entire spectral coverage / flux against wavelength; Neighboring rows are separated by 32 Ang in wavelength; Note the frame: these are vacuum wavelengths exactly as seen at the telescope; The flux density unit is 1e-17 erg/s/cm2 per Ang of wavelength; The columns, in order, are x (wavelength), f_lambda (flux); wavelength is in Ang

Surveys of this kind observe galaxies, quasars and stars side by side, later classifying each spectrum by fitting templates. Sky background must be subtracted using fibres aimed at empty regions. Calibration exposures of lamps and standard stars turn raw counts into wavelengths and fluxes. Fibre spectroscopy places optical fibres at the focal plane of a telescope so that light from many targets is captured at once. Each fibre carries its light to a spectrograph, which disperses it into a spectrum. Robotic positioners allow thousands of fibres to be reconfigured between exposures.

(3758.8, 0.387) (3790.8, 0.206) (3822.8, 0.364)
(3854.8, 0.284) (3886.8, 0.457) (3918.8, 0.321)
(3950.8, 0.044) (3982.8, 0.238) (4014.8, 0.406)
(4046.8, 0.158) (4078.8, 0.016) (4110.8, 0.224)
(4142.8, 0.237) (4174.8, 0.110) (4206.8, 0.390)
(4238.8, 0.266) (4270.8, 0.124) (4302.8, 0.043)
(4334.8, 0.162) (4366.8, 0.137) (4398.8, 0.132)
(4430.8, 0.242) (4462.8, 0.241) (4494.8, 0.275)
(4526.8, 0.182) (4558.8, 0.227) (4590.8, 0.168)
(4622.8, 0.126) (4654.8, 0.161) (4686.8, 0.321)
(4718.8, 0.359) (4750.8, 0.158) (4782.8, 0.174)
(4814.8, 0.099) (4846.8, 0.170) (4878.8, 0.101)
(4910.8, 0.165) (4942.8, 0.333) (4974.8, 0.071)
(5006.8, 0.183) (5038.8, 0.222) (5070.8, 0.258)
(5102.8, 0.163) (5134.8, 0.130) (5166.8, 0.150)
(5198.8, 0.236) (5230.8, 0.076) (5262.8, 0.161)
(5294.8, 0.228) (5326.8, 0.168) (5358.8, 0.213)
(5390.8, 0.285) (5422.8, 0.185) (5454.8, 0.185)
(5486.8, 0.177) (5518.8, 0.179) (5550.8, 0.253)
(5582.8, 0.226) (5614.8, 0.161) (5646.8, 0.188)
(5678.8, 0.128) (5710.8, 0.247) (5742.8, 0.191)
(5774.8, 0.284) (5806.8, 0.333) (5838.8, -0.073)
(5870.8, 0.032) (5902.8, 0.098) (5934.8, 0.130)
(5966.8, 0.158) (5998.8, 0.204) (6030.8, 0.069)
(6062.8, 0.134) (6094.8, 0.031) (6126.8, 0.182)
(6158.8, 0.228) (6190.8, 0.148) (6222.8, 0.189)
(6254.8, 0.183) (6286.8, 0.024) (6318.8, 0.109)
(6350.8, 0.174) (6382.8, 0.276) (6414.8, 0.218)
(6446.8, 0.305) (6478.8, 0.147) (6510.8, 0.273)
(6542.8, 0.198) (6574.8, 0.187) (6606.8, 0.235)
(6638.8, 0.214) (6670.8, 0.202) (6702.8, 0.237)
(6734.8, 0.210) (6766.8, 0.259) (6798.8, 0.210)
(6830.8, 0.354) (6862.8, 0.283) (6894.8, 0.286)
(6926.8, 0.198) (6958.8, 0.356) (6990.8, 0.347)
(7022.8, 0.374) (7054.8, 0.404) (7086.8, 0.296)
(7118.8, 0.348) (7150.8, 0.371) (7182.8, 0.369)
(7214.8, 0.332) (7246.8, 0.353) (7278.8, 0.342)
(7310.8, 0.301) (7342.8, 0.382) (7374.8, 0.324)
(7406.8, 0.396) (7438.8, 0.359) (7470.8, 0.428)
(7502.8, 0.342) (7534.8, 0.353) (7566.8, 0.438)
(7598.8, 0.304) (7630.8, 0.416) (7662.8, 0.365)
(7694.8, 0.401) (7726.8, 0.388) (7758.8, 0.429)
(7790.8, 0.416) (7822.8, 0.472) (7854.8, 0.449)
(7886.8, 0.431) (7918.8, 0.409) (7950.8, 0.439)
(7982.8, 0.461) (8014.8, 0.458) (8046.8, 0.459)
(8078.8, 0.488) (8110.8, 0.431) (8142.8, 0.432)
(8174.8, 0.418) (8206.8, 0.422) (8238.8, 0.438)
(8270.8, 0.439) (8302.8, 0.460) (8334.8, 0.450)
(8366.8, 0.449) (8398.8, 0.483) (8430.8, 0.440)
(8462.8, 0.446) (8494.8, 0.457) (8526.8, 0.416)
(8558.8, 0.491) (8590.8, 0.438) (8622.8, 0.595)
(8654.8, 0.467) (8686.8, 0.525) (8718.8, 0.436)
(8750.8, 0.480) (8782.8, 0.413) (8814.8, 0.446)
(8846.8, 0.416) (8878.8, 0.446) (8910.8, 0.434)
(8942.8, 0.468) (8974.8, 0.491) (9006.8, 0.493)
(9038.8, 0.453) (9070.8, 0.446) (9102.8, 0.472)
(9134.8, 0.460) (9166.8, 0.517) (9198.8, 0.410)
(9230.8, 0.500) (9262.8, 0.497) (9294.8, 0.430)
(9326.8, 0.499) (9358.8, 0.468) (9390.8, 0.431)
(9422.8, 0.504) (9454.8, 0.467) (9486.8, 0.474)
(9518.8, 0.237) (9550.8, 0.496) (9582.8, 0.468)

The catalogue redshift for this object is 0.746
